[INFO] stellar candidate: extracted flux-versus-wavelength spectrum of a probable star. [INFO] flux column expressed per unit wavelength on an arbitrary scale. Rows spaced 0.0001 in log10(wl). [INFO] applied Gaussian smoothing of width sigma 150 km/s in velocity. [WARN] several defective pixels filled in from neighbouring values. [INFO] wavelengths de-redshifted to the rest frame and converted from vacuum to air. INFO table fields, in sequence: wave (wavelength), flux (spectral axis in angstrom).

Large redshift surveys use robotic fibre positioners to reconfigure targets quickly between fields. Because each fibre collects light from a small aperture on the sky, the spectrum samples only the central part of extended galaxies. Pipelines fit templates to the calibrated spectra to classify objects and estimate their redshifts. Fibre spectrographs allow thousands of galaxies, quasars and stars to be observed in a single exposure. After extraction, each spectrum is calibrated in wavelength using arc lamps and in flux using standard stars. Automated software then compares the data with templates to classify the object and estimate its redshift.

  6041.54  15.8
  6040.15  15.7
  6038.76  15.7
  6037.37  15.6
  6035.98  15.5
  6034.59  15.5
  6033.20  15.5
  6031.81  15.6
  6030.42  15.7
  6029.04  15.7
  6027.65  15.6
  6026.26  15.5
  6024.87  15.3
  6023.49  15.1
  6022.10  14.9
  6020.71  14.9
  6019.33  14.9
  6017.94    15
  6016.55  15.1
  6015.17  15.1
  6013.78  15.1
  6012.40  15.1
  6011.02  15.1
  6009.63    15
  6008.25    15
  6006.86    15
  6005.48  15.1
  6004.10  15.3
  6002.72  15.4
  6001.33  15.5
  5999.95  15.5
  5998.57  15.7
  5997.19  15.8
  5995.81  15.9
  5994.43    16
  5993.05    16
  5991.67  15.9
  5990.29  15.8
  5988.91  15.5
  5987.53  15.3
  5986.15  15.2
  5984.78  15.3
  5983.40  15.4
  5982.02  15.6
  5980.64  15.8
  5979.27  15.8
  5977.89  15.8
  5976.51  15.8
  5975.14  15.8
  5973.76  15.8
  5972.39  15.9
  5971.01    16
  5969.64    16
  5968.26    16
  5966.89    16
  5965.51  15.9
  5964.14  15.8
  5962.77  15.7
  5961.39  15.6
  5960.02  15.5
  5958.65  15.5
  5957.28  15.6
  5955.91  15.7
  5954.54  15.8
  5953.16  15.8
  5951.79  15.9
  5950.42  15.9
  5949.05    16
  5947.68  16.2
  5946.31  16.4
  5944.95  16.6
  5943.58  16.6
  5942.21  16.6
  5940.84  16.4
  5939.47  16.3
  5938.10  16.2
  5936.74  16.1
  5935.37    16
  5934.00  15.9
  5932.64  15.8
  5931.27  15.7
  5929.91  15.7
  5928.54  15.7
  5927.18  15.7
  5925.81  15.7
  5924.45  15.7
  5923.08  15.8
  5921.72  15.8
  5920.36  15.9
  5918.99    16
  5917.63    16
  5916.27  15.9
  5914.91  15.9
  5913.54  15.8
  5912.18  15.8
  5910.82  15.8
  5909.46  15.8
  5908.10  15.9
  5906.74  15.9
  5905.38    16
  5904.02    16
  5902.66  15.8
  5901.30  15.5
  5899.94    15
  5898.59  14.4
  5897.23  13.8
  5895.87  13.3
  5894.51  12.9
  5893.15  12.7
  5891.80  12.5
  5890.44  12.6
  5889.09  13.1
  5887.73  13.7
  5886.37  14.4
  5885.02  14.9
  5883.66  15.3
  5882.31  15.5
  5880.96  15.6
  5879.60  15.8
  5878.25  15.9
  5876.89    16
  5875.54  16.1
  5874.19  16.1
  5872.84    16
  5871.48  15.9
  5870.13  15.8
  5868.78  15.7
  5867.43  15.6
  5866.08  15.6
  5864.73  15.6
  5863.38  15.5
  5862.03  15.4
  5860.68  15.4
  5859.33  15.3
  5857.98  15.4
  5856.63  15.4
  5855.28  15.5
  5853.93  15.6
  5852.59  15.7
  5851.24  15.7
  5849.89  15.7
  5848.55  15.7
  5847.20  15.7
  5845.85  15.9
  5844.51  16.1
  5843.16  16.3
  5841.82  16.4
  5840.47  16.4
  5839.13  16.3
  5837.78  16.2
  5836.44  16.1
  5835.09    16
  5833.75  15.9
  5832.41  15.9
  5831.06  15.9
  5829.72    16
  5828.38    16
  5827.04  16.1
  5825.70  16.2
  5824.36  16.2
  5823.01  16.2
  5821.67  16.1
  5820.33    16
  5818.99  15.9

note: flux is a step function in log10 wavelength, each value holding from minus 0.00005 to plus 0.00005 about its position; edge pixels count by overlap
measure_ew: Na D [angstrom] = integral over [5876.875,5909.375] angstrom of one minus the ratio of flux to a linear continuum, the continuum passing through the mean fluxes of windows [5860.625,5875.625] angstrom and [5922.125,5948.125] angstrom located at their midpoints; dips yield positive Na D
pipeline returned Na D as 2.4 angstrom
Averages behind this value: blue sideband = 15.7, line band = 14.7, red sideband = 16.1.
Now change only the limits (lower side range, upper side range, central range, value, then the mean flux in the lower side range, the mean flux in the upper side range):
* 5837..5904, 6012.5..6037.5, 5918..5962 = -1.9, 15.2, 15.3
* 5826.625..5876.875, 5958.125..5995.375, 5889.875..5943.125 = 1.3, 15.8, 15.7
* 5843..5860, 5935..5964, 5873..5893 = 1.2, 15.7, 16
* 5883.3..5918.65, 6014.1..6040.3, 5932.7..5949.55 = -1.4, 14.8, 15.4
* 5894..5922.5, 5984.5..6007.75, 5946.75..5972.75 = -0.6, 15.4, 15.5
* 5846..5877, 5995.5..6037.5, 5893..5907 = 0.8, 15.7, 15.3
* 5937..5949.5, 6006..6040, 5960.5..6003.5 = 0.3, 16.4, 15.3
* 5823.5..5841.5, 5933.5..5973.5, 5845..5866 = 0.7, 16.1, 16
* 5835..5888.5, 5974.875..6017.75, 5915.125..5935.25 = -0.3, 15.7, 15.5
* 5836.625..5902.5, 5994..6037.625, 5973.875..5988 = -0.3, 15.2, 15.3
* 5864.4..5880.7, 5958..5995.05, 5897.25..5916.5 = 0.2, 15.8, 15.7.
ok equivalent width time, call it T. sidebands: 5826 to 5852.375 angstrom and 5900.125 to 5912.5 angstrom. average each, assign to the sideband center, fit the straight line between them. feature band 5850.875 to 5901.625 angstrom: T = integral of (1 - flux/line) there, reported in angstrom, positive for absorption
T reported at 2.9 angstrom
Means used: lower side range 16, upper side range 15.8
